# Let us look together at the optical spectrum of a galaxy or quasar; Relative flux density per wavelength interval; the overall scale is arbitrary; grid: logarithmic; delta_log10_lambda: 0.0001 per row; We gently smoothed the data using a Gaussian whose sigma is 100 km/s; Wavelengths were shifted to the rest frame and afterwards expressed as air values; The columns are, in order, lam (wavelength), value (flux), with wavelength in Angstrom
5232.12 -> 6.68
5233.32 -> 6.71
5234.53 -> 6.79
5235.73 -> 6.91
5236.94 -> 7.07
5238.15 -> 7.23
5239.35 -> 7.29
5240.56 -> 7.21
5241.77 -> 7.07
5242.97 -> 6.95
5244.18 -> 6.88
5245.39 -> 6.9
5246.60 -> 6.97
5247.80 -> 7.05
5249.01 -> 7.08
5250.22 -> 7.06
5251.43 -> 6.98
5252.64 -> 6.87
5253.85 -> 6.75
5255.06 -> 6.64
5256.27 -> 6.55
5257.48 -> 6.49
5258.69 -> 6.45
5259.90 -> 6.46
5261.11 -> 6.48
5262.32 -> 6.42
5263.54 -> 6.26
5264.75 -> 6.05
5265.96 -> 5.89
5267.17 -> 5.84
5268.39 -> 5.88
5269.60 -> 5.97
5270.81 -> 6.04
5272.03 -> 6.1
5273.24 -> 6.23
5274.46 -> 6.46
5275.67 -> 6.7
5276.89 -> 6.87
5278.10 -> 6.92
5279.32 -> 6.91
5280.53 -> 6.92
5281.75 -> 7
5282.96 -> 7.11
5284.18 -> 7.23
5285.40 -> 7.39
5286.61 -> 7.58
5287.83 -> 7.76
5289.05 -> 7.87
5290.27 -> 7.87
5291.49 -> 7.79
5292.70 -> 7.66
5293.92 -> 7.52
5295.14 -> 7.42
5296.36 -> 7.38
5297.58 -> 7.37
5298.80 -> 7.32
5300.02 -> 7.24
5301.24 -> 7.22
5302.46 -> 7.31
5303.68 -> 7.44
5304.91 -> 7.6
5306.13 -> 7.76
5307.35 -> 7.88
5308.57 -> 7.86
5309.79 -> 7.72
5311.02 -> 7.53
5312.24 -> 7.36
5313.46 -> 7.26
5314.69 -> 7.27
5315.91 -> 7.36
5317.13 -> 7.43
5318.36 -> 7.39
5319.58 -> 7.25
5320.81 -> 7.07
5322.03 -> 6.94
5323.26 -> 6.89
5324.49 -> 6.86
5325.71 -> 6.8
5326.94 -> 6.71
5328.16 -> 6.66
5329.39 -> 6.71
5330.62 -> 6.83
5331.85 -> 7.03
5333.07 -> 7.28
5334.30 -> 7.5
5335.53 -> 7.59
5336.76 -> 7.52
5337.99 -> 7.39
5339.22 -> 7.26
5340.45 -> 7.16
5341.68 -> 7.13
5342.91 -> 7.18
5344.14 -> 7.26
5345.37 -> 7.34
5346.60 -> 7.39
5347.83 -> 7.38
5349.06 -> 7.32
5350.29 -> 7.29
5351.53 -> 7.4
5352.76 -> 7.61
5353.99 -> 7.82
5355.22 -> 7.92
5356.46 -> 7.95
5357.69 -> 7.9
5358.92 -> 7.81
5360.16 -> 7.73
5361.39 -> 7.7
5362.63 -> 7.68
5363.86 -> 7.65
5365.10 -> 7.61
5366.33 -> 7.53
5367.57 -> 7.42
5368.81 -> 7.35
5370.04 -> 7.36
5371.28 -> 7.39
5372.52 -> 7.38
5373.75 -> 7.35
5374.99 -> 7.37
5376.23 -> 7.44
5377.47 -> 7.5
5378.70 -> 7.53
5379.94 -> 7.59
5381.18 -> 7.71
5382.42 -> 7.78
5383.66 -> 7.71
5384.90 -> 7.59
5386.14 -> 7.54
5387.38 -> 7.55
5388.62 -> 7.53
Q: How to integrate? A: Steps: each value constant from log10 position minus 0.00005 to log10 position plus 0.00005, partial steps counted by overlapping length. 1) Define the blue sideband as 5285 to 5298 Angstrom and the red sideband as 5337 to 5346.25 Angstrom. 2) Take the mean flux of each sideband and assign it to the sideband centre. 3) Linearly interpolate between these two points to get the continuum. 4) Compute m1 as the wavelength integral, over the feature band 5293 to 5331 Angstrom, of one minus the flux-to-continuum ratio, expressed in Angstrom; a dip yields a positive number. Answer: 1.0 Angstrom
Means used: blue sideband 7.61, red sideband 7.26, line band 7.27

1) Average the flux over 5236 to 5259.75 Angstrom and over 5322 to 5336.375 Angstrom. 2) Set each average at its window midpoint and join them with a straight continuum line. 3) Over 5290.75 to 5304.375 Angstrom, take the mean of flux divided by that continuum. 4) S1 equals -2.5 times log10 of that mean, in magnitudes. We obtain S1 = -0.07 mag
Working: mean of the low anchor 6.91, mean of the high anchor 6.99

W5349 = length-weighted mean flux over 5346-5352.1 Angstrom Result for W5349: 7.35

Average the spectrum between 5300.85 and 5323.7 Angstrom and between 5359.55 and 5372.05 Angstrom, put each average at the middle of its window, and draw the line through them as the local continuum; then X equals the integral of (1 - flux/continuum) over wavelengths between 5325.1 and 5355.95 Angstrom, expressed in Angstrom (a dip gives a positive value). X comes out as 0.9 Angstrom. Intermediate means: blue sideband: 7.4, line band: 7.26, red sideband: 7.54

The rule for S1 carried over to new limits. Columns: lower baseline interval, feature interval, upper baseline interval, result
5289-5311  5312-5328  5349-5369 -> 0.07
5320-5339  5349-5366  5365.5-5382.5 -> -0.05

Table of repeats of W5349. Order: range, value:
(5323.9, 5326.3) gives 6.85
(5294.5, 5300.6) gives 7.35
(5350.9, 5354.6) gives 7.6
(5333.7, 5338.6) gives 7.49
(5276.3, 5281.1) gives 6.91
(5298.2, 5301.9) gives 7.26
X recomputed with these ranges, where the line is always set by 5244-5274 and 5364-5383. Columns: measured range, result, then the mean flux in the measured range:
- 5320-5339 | 0.1 Angstrom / 7.06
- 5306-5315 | -0.8 Angstrom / 7.58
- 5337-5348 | -0.1 Angstrom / 7.28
